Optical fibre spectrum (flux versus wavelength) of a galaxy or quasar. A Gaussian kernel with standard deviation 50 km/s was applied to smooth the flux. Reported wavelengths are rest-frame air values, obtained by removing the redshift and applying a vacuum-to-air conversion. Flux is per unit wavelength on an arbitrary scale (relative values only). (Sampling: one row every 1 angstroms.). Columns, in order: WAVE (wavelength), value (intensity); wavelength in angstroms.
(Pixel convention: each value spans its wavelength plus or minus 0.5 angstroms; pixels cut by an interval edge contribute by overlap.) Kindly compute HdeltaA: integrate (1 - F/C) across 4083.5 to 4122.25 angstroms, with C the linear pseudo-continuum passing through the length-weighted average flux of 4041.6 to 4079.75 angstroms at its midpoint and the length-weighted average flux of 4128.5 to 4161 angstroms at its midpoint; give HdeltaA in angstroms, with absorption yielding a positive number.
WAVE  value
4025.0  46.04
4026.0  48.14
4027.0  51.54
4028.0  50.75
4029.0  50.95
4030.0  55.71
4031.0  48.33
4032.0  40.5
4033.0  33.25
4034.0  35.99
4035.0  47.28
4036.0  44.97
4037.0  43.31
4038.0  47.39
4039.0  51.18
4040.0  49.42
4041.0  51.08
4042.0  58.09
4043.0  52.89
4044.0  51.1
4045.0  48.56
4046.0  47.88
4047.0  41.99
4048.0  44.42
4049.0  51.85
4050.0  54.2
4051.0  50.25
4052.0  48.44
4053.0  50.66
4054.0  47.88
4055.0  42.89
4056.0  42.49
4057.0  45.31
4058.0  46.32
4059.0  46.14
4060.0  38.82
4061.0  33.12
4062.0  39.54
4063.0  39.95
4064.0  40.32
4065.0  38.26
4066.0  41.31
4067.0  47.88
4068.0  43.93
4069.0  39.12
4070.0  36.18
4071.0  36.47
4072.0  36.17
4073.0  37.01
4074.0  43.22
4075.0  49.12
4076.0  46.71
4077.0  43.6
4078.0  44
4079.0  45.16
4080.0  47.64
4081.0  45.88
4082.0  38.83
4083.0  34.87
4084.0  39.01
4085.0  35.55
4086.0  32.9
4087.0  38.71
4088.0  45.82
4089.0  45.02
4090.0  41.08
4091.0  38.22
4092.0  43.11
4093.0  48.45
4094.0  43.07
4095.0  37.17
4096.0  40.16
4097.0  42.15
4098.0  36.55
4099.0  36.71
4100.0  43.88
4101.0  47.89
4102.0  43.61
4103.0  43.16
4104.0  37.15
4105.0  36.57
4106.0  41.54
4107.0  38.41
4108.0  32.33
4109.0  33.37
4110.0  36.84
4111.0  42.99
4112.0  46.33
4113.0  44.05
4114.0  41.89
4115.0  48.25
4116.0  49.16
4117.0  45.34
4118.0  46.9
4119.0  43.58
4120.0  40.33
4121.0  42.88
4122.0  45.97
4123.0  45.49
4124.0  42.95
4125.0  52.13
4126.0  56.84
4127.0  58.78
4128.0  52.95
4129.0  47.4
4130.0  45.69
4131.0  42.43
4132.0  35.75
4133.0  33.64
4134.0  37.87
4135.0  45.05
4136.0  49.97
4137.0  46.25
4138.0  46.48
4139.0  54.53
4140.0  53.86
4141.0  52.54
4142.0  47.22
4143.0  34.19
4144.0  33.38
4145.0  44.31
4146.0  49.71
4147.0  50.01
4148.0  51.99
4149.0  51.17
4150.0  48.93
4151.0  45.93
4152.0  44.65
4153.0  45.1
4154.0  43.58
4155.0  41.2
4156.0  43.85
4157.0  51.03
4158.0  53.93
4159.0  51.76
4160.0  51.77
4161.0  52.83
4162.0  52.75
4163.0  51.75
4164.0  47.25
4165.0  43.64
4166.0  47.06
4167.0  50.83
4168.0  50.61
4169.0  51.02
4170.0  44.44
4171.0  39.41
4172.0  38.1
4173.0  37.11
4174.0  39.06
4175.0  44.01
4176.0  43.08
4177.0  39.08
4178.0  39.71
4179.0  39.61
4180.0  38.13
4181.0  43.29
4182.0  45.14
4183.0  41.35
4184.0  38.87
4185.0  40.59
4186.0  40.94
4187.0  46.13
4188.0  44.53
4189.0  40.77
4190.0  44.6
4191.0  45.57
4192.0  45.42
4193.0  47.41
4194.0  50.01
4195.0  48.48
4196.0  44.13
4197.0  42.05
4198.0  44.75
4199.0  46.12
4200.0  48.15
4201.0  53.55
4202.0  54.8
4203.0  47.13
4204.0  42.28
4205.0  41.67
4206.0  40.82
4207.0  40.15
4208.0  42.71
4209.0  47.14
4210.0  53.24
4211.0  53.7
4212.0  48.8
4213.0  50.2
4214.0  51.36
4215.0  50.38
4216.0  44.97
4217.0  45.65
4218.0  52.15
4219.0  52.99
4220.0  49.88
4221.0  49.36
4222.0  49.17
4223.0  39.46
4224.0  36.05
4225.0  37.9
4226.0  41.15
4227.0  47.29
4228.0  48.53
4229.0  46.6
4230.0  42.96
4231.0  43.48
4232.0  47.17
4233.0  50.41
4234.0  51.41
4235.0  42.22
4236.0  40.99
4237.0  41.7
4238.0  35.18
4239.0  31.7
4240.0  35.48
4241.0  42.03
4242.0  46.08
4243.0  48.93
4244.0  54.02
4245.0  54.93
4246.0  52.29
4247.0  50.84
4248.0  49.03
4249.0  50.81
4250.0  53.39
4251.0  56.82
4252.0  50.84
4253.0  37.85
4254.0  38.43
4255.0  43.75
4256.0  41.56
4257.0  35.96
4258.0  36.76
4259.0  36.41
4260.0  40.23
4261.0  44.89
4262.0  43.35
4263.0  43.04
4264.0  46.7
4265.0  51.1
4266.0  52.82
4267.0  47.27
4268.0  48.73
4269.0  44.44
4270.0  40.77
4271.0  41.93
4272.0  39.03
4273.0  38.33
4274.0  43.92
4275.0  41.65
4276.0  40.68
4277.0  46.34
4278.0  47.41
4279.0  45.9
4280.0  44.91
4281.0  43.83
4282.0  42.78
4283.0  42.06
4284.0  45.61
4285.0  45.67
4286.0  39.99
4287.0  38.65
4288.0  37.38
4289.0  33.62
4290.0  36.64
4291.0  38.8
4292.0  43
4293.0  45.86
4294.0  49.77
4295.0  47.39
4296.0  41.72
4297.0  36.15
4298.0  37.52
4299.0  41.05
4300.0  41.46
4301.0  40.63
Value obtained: 3.4 angstroms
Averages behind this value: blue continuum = 44.5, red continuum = 46.2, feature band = 41.4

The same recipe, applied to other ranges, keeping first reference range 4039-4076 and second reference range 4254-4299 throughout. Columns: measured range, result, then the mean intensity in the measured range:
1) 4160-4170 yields -1.3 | 49.6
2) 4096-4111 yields 1.7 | 39.4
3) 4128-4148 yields -0.5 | 45.1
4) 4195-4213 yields -1.4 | 46.7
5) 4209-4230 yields -2.0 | 47.3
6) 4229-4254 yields -1.9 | 46.1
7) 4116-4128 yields -0.9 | 47.7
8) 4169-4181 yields 0.8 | 40.7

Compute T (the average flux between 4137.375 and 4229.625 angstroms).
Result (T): 46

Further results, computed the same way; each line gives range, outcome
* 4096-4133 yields 43.4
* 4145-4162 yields 48.6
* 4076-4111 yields 40.7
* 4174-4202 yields 44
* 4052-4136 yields 42.5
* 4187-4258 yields 46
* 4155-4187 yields 44.9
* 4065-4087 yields 41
